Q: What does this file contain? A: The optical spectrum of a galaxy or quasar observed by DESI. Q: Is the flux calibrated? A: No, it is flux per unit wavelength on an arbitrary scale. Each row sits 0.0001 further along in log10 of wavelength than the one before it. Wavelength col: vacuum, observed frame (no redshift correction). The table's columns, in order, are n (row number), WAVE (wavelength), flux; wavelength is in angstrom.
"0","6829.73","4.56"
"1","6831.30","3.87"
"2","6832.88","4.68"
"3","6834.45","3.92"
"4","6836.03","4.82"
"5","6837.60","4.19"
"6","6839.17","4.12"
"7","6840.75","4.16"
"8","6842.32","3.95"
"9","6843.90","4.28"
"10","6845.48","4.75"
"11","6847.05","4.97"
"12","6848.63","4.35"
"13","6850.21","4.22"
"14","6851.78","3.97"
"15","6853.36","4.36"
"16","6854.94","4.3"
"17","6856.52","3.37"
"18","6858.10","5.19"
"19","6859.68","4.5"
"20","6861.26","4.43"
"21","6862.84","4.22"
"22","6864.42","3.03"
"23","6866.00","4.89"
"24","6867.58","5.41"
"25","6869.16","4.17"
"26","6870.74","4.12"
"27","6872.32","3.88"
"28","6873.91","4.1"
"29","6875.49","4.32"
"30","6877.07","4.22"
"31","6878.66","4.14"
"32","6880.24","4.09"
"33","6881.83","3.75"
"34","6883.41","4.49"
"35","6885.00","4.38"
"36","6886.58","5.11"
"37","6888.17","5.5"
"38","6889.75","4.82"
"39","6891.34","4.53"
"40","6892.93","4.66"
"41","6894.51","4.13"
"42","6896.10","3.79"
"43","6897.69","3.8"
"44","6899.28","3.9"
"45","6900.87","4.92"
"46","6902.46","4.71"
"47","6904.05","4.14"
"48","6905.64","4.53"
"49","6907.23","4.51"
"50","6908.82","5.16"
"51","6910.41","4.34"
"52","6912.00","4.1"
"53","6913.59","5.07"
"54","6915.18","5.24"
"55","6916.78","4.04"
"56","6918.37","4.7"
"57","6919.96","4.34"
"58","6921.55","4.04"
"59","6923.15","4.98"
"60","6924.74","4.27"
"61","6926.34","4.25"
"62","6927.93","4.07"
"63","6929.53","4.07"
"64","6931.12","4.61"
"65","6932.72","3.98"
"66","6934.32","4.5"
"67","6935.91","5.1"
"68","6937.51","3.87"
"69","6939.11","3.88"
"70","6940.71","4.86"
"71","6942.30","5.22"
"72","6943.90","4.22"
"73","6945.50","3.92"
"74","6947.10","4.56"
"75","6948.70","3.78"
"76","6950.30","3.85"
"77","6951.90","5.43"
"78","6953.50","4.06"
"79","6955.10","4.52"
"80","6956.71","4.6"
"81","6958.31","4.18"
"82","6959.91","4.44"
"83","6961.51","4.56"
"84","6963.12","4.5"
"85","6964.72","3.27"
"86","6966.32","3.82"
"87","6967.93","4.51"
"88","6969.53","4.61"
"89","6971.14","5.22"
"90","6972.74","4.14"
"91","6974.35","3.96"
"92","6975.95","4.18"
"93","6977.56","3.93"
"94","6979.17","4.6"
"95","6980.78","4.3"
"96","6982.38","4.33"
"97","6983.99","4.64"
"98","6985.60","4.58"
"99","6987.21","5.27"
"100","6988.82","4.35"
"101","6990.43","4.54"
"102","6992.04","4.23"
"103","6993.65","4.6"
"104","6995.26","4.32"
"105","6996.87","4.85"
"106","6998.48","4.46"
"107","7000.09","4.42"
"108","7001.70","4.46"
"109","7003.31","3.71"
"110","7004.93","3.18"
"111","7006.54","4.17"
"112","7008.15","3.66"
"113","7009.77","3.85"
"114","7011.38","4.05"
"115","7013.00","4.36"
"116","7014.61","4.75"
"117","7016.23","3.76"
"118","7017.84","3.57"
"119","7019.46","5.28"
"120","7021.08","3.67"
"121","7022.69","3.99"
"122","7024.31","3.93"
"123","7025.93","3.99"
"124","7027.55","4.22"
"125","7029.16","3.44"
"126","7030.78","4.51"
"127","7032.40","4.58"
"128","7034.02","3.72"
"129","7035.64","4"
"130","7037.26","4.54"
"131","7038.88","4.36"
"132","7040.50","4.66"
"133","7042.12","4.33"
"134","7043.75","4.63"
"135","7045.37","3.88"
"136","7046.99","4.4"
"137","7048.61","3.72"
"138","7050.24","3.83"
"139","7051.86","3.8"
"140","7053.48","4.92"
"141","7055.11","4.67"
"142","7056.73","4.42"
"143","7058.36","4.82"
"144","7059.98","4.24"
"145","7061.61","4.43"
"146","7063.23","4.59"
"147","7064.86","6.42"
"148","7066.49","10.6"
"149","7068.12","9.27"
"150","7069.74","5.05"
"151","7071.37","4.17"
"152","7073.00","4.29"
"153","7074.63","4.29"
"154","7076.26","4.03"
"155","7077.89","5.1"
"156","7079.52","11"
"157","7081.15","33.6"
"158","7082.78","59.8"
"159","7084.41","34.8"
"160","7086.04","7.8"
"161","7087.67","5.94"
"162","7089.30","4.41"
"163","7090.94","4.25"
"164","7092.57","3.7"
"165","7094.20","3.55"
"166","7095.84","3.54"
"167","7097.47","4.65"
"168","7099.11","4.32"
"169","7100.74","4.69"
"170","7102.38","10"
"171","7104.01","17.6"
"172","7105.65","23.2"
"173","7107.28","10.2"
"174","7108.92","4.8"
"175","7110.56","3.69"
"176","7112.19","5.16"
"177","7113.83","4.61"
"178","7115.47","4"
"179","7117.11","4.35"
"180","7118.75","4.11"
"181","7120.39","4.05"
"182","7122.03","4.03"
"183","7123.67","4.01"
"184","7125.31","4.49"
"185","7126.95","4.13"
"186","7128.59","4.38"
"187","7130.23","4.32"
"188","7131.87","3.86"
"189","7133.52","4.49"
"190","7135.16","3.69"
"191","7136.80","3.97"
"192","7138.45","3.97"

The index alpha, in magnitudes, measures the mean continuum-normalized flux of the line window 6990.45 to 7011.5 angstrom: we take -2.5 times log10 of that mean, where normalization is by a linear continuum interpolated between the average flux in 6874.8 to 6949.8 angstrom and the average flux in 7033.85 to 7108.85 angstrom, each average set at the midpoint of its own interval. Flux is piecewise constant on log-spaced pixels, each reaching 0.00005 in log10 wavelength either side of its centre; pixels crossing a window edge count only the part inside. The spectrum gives 0.50 mag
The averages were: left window 4.42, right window 8.32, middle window 4.17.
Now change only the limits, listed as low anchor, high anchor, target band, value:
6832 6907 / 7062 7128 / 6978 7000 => 0.43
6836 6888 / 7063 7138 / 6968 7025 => 0.46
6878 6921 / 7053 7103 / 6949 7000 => 0.41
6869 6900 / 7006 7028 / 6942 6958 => -0.05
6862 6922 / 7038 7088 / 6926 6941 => 0.27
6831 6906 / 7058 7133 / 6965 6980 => 0.39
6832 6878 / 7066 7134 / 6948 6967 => 0.39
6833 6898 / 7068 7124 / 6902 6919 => 0.16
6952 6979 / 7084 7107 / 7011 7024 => 0.43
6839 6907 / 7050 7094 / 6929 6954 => 0.37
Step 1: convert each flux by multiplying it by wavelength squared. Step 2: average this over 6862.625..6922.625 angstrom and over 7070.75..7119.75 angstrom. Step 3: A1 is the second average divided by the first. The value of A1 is 2.4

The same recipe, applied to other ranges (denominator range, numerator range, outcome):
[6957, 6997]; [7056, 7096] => 2.35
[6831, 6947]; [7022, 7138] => 1.65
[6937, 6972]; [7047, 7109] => 2.18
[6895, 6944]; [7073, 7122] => 2.37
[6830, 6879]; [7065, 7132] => 2.18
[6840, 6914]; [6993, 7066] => 1.03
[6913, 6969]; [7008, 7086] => 1.69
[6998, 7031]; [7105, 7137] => 1.37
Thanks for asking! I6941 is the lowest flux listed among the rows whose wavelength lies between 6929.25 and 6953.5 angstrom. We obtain 3.78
